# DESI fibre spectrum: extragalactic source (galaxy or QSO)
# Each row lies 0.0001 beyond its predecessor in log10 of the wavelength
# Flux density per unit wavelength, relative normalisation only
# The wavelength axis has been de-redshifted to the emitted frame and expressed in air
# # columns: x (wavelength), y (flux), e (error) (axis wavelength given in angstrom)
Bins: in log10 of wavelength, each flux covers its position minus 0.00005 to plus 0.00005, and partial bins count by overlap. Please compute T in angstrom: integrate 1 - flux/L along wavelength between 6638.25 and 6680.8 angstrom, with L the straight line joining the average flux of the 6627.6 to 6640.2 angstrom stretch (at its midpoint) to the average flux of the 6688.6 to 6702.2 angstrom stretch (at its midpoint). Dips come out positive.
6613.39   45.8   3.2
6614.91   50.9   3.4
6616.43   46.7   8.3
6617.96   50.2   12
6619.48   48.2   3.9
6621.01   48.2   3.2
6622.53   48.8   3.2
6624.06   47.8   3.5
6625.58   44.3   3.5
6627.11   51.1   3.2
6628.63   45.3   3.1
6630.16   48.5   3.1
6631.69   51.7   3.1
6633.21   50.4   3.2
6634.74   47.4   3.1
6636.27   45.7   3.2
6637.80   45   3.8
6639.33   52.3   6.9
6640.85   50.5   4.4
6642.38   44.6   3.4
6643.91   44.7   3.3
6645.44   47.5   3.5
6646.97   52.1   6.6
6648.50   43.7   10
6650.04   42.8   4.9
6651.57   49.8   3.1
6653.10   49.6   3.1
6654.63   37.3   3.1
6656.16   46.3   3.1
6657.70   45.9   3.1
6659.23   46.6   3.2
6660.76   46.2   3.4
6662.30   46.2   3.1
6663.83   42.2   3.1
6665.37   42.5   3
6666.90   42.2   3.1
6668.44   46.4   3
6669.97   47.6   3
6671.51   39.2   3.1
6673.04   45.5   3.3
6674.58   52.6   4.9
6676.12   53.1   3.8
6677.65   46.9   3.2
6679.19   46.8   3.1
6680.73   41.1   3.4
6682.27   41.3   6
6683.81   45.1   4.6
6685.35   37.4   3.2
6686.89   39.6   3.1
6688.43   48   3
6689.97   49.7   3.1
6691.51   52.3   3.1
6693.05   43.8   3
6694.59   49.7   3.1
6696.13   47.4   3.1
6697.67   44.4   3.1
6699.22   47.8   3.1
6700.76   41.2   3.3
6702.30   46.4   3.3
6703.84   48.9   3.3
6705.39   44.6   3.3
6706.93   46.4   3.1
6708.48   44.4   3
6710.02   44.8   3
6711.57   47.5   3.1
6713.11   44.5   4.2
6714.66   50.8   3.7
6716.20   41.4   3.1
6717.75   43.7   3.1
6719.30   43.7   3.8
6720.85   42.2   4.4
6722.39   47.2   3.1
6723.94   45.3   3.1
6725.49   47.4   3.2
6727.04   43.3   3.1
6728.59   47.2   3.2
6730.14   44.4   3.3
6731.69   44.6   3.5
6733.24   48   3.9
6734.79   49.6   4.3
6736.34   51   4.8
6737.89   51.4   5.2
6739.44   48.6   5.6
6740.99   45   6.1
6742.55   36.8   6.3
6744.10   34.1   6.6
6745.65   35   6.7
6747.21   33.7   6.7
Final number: 1.4 angstrom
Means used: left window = 48.4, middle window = 46.2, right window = 47.1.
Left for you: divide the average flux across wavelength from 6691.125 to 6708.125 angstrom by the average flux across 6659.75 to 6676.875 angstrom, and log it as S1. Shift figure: 1.01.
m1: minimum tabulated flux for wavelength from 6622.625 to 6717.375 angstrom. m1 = 37.3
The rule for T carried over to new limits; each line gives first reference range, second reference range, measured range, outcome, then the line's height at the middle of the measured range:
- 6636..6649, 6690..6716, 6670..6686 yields 0.6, 46.9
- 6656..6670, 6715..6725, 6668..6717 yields -1.3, 44.7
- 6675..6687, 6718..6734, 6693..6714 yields -0.5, 44.8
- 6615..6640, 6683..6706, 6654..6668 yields 0.9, 47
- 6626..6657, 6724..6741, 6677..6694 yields 0.9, 47.3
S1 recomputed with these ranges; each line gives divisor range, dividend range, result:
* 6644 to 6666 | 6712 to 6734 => 0.99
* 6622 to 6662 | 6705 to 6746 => 0.96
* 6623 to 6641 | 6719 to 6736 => 0.95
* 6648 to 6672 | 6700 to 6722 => 1.01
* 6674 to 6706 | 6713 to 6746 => 0.97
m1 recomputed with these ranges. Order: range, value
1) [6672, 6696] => 37.4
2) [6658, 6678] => 39.2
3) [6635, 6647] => 44.6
